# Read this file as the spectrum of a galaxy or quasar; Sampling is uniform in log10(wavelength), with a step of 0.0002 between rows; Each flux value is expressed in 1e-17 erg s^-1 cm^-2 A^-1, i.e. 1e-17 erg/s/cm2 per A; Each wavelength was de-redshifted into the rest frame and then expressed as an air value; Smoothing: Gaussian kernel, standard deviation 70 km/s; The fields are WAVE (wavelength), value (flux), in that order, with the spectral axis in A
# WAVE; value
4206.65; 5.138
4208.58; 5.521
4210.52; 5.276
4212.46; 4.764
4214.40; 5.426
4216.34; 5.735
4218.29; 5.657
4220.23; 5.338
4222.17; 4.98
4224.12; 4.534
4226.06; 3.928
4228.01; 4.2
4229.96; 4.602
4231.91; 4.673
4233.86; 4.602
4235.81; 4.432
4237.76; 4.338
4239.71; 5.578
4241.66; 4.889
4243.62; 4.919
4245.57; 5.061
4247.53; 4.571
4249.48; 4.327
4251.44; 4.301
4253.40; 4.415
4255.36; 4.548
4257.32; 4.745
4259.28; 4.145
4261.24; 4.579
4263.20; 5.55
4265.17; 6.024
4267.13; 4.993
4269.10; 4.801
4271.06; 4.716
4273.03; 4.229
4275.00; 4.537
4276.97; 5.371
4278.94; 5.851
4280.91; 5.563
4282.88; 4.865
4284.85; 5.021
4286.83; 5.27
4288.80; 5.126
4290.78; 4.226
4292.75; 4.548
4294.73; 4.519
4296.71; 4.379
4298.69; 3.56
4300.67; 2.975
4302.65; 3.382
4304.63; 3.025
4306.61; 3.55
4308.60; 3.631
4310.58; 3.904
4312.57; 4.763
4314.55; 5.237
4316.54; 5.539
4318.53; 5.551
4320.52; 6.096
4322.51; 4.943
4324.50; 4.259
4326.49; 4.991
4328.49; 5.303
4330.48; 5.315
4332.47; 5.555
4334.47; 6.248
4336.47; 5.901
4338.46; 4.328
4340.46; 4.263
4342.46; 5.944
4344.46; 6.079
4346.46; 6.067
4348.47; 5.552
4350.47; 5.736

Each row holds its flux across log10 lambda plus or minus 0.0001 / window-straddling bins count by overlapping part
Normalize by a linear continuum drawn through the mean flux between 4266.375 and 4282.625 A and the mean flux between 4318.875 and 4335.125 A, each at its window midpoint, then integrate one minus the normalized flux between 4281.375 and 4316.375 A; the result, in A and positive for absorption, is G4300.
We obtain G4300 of 5.9 A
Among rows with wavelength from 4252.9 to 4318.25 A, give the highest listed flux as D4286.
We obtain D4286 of 6.024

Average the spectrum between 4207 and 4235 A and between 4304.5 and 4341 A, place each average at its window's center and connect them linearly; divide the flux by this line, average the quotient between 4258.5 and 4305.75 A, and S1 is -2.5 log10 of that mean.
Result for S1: 0.067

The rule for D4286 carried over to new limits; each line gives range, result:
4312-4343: 6.248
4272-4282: 5.851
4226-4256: 5.578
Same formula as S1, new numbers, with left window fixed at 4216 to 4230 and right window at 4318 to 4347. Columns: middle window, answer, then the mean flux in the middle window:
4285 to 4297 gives 0.10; 4.72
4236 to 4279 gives 0.04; 4.81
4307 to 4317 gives 0.17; 4.5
